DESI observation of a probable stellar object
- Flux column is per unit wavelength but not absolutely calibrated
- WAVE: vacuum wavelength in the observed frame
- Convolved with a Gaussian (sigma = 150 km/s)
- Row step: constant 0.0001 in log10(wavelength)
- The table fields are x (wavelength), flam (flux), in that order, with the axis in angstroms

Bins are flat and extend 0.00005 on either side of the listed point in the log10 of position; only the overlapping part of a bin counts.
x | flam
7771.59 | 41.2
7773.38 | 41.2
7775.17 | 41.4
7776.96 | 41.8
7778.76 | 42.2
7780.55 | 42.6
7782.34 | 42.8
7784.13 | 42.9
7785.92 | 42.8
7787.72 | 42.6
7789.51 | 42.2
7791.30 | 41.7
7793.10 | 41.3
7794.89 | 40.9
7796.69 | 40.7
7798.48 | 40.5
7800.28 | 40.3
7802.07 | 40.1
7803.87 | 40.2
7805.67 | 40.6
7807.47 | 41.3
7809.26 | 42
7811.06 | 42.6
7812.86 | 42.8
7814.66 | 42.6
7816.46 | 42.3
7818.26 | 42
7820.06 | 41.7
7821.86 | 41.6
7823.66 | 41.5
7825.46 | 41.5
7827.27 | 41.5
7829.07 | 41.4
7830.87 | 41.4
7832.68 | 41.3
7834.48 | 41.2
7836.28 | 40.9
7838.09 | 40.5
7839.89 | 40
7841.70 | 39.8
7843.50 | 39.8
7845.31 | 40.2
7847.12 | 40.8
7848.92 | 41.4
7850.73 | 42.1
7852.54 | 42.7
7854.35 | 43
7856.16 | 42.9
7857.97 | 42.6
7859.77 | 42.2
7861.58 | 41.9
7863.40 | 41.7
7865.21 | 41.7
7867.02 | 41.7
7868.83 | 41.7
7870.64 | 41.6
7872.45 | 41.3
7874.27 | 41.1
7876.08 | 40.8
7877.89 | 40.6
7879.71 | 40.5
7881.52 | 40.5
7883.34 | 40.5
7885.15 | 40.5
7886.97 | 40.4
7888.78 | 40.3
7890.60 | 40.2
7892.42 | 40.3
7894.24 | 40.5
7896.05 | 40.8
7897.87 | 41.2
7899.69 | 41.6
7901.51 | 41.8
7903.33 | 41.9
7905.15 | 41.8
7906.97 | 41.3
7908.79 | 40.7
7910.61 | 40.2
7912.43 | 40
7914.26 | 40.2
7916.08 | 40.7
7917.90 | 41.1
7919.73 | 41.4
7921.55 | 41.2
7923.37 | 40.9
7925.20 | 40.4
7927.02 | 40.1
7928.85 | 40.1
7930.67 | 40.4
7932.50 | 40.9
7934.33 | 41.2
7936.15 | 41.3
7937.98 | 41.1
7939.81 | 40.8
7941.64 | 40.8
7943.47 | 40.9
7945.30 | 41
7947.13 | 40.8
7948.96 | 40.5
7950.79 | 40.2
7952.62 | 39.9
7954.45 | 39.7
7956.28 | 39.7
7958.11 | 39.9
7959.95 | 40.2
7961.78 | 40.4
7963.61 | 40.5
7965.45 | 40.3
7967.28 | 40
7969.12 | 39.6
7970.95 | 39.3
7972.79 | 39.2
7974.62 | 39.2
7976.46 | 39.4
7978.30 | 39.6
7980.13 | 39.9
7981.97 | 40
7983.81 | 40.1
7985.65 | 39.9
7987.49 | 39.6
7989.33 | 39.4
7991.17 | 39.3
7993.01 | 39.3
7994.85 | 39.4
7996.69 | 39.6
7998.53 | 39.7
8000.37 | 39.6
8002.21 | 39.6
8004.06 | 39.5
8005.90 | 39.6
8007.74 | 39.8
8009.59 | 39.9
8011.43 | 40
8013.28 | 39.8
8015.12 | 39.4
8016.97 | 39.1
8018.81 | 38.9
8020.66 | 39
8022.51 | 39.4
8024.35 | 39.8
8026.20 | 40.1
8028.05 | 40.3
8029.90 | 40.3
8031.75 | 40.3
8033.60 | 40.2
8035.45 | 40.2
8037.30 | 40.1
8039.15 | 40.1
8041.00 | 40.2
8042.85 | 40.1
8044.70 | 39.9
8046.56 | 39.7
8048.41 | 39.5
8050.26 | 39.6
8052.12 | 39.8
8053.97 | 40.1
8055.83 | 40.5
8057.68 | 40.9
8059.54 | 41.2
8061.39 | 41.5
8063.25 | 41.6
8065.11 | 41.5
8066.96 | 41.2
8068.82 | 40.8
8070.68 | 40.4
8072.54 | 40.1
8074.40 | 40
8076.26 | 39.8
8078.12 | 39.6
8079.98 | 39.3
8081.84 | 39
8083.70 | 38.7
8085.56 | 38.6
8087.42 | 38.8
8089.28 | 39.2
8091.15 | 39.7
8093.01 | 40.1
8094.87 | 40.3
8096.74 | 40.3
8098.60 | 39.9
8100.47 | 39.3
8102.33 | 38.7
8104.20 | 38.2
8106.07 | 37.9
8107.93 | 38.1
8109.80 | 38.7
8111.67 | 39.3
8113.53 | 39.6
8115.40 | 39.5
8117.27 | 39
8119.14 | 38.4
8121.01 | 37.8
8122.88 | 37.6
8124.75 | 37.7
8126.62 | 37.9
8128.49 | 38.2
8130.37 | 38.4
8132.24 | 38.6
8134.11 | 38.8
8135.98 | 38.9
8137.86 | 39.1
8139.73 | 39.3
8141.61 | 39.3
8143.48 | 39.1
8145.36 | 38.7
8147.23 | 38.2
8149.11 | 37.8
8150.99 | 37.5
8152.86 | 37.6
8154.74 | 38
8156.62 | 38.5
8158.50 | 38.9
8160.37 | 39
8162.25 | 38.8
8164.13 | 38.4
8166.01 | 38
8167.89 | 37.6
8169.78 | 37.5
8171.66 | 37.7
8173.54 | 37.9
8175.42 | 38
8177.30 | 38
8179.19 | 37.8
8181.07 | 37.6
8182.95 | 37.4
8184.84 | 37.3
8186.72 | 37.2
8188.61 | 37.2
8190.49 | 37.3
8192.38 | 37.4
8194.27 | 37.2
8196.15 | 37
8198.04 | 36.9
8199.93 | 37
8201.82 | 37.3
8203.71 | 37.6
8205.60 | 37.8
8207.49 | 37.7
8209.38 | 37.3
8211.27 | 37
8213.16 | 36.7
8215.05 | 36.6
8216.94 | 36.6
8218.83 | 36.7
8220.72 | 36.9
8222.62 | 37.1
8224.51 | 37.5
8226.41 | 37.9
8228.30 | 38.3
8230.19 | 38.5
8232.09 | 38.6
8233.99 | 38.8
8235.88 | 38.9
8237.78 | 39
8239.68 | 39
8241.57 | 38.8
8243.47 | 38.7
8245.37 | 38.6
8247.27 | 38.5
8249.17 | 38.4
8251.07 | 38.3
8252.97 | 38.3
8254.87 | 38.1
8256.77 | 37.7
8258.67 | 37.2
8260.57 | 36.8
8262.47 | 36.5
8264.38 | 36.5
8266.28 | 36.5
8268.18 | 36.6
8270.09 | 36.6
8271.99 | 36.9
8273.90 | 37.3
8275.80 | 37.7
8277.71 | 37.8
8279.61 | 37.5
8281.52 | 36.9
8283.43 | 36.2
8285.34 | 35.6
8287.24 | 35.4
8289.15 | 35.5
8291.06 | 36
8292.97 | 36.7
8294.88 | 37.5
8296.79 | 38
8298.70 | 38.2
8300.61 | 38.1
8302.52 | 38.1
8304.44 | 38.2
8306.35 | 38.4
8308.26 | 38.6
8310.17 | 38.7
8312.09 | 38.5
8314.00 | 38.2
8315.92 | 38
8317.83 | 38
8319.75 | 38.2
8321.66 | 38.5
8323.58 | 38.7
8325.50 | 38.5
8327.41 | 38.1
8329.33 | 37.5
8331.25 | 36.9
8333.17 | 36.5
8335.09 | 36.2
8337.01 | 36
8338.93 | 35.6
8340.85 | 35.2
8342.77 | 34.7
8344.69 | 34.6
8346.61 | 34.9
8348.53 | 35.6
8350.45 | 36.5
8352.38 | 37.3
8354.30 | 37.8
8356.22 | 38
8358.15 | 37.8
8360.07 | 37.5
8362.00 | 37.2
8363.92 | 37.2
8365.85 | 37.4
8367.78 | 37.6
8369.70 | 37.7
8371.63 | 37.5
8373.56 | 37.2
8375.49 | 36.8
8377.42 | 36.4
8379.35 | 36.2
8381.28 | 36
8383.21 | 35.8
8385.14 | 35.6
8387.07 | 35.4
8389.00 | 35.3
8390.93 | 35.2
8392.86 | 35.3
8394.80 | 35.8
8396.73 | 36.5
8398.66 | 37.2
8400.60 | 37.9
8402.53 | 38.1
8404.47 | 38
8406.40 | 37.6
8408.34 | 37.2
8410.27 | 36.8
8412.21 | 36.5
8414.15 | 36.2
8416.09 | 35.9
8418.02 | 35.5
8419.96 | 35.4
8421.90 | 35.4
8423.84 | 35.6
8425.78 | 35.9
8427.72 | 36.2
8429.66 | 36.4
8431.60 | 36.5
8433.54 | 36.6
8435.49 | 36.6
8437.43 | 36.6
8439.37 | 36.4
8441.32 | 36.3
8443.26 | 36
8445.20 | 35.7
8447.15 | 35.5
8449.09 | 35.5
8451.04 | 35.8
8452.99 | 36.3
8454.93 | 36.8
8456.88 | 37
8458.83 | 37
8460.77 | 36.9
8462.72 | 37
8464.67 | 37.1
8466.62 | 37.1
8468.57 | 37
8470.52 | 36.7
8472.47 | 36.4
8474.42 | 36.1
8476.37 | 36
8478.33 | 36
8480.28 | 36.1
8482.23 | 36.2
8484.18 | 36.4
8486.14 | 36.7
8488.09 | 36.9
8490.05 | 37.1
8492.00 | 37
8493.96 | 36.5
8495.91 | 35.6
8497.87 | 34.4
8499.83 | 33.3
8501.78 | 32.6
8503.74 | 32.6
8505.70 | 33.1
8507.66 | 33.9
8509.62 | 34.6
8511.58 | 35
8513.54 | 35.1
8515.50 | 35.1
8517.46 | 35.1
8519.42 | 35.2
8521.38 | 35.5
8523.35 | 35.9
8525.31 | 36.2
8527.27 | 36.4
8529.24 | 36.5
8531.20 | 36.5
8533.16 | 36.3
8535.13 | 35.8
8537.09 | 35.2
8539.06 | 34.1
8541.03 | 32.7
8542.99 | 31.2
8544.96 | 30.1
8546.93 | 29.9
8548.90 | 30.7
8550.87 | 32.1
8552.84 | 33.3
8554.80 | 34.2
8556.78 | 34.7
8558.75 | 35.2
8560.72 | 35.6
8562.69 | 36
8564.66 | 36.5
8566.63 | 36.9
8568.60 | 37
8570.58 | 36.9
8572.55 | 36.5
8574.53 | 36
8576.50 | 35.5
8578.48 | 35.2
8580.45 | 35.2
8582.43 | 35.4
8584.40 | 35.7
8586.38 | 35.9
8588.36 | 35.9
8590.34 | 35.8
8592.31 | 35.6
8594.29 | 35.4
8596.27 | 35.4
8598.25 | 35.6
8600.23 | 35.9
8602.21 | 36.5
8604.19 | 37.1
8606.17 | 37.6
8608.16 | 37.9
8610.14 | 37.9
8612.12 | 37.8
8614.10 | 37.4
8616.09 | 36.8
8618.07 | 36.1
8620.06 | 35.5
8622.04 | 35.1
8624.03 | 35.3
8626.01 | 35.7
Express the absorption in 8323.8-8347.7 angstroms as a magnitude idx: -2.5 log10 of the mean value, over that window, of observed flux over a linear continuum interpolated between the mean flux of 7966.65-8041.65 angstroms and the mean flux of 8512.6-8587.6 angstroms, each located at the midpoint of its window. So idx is 0.01 mag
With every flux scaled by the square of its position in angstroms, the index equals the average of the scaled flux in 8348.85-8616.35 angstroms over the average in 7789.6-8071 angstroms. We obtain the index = 1.01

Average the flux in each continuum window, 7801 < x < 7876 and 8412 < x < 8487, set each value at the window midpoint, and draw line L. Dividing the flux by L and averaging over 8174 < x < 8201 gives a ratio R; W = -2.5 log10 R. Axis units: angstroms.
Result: 0.03 mag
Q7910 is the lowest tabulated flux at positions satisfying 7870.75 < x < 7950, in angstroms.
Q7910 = 40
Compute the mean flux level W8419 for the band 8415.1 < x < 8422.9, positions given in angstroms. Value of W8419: 35.6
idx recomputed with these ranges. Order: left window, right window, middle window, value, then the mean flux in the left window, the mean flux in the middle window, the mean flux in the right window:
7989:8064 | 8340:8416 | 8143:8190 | 0.018 mag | 39.9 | 38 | 36.6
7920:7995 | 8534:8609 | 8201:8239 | 0.010 mag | 40.2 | 37.6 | 35.1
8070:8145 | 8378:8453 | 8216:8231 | 0.015 mag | 39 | 37.4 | 36.2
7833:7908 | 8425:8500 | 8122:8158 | 0.017 mag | 41.2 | 38.4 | 36.3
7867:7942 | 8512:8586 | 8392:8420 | -0.014 mag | 40.9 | 36.7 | 34.9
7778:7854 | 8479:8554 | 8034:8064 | -0.030 mag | 41.5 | 40.3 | 34.7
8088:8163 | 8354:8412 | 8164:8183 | 0.017 mag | 38.7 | 37.8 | 36.9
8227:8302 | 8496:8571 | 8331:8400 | 0.000 mag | 37.6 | 36.4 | 34.5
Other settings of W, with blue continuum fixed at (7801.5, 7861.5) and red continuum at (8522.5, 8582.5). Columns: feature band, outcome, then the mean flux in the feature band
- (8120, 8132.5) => 0.02 mag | 38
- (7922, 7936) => 0.00 mag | 40.6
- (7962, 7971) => 0.01 mag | 40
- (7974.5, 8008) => 0.01 mag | 39.6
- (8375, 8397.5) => 0.02 mag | 35.8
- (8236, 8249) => -0.03 mag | 38.7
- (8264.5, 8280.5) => 0.01 mag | 37.1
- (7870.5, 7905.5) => 0.00 mag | 40.9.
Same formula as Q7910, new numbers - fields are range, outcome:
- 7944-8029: 38.9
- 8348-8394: 35.2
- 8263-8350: 34.6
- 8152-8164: 37.6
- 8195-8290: 35.4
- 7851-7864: 41.7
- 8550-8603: 32.1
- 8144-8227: 36.6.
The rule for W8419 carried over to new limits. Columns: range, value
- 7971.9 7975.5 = 39.3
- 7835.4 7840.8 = 40.4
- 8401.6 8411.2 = 37.6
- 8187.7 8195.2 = 37.3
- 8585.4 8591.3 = 35.8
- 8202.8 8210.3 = 37.6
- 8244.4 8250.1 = 38.5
